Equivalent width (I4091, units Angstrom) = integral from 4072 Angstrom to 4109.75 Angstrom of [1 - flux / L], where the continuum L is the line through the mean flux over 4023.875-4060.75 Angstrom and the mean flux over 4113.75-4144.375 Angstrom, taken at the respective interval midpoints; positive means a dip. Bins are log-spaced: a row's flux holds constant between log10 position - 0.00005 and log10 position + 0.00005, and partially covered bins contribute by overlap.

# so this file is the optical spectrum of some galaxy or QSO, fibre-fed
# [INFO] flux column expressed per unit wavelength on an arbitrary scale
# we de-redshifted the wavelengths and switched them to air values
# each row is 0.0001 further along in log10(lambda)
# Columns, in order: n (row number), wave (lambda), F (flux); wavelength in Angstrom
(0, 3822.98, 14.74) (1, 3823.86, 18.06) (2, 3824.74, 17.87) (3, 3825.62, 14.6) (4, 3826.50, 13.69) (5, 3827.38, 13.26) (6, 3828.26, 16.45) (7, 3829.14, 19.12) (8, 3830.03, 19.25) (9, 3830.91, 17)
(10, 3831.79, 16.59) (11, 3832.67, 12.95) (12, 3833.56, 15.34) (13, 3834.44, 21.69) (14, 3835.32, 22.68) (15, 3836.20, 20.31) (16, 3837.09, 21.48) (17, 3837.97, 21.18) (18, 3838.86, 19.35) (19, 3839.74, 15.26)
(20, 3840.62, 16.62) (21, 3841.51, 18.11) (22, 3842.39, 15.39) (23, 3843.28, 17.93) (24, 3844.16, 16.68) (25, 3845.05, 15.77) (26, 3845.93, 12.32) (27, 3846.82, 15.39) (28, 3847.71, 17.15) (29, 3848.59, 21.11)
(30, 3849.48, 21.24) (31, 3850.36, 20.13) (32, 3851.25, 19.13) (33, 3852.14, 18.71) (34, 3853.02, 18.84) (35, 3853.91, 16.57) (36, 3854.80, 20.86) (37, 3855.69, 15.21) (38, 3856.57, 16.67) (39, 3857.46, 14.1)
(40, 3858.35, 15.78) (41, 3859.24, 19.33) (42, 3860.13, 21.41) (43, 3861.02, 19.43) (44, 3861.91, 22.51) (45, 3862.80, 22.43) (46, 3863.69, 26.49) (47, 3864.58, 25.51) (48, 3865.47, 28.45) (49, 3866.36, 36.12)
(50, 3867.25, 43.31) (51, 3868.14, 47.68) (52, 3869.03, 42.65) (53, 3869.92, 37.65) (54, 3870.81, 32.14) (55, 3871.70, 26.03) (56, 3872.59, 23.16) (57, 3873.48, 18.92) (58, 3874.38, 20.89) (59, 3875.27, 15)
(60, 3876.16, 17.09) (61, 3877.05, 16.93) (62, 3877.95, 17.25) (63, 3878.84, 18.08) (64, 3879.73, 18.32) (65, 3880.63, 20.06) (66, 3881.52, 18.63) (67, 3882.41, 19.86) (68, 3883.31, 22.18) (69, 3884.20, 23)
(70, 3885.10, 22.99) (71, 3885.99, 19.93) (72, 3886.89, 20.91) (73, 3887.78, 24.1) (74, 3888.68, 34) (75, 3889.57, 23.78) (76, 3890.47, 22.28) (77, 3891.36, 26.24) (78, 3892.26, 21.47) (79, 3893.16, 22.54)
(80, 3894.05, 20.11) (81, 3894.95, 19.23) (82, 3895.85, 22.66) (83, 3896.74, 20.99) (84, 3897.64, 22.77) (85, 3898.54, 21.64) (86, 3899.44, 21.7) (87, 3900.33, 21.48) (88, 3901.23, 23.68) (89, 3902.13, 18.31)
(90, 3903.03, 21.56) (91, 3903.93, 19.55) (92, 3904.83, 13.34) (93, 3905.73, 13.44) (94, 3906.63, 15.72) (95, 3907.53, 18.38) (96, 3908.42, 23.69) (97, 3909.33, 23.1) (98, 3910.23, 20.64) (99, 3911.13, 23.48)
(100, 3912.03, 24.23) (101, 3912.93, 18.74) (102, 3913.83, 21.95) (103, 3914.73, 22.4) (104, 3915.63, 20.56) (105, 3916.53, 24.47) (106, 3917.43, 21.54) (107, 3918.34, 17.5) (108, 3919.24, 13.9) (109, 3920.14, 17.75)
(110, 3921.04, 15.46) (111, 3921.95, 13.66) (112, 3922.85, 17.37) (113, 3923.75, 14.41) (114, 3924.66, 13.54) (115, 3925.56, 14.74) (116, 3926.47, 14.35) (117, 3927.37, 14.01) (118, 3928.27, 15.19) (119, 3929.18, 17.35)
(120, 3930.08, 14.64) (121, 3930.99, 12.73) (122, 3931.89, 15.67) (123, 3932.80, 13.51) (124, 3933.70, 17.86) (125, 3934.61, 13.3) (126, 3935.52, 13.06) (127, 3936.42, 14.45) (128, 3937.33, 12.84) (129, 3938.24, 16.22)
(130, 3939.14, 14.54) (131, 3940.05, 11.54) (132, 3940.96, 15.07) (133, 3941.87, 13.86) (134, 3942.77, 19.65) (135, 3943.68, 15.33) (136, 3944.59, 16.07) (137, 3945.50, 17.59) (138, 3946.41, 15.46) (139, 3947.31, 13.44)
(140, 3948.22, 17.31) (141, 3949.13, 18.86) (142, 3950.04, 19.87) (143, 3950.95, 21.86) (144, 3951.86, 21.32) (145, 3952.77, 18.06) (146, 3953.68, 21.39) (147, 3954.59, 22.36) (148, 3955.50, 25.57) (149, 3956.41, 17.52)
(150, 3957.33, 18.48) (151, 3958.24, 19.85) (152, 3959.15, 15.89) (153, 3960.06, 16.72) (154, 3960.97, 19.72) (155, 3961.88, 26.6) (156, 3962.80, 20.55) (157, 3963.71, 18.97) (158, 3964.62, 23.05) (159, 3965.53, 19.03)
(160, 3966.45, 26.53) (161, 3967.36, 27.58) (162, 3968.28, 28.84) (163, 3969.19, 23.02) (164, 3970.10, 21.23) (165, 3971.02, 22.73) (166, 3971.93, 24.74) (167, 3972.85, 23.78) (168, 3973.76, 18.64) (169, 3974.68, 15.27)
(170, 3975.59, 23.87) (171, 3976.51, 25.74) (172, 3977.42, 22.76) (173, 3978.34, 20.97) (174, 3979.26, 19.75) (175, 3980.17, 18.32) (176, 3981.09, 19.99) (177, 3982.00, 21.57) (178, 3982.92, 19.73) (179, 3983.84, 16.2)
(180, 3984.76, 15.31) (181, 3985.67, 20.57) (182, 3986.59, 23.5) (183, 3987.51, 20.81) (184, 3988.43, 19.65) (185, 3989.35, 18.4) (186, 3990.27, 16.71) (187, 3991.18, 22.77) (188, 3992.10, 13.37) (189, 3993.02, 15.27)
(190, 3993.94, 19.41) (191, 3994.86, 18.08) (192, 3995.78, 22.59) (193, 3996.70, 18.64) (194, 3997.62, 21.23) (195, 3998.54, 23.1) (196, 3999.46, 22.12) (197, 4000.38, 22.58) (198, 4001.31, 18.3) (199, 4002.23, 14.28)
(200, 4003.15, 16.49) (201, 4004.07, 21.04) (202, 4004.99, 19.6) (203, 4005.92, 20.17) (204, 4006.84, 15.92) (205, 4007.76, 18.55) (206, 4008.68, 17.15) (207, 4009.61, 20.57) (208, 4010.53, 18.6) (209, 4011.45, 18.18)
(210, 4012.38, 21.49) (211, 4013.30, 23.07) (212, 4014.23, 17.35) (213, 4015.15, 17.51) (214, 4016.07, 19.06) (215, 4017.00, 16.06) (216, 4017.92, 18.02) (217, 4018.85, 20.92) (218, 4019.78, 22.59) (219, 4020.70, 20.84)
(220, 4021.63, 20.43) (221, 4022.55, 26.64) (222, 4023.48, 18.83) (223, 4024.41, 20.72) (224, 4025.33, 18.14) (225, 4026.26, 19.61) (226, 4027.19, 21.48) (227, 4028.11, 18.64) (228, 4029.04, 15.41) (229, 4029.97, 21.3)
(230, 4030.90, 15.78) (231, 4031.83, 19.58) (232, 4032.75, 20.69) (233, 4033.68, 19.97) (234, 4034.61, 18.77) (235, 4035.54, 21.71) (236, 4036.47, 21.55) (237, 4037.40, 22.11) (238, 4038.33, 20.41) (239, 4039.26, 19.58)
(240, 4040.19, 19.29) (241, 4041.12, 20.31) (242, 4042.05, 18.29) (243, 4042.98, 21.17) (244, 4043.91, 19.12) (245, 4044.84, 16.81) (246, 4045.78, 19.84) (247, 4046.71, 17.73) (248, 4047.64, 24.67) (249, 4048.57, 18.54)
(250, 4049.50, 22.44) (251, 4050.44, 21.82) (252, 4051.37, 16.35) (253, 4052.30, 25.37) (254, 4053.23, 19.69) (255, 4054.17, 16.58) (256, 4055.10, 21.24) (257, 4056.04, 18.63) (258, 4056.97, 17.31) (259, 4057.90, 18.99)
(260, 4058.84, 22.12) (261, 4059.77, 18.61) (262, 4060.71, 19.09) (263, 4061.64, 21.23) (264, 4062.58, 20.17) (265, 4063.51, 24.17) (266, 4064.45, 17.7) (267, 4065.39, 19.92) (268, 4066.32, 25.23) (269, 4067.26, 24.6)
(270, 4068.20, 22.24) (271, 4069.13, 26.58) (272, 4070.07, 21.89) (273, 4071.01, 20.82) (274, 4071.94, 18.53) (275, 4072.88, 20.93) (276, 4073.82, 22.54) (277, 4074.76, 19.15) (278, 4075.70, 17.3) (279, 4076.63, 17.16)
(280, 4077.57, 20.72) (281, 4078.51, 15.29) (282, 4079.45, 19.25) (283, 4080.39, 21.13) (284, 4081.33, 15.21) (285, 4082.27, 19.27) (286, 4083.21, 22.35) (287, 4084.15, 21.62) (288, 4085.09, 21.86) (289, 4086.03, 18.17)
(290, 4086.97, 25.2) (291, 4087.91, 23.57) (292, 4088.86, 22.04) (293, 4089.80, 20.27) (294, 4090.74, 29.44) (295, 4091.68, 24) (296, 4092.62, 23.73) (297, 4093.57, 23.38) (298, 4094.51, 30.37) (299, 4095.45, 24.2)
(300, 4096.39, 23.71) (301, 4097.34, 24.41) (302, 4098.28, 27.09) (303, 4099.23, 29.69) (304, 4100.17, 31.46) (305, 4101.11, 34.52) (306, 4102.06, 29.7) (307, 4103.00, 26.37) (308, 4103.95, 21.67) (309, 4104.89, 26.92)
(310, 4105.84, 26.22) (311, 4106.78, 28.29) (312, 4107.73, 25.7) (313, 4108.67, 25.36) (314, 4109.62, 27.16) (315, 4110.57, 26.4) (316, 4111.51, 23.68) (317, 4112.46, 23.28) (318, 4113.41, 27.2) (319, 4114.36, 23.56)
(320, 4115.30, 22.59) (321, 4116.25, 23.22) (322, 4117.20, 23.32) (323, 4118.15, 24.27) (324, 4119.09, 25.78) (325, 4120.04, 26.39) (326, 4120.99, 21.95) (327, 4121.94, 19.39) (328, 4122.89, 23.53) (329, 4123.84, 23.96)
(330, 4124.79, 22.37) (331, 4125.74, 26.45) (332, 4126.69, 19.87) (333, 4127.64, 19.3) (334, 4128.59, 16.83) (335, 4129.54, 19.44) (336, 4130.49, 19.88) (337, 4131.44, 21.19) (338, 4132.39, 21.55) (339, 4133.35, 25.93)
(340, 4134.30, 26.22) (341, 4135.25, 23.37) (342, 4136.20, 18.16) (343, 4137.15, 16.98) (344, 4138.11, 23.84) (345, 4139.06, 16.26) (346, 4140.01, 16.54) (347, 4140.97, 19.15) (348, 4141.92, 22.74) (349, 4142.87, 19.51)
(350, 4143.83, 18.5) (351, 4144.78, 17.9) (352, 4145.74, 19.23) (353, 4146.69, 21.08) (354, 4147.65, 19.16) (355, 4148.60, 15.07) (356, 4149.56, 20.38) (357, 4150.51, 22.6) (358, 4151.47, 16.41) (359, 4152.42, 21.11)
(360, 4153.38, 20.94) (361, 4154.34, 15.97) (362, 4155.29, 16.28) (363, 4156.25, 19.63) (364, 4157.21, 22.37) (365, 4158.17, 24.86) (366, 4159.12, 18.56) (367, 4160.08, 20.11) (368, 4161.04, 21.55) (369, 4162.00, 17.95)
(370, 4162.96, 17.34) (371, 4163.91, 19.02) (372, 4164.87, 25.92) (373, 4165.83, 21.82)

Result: -4.97 Angstrom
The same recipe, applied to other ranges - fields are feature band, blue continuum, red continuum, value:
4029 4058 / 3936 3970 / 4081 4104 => 3.7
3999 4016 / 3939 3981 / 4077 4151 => 1.5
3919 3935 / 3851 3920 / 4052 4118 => 5.2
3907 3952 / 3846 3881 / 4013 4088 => 9.6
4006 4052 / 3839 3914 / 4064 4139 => 5.8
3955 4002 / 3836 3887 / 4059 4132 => 3.3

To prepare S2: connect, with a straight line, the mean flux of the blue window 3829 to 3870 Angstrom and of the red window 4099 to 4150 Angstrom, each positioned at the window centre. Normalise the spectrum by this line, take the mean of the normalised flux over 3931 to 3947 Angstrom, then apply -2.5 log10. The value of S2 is 0.402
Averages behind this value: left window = 21.1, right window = 22.9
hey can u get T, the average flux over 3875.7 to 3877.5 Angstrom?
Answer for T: 17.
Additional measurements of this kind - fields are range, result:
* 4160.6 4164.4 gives 19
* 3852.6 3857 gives 17.6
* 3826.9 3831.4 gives 17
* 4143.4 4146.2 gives 18.5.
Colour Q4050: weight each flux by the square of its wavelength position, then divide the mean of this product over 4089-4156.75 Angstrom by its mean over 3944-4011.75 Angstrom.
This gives 1.23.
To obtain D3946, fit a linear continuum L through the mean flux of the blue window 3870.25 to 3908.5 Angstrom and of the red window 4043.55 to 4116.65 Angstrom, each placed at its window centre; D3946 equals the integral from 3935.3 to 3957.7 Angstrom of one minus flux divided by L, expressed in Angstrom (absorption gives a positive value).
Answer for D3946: 4.4 Angstrom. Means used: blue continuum 21.1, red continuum 22.5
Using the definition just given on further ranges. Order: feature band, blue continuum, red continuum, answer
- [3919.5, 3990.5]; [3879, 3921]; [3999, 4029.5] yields 5.9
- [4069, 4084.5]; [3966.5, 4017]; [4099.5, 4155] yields 1.3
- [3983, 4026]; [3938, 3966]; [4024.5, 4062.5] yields -0.4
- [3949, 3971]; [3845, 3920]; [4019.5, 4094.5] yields -0.2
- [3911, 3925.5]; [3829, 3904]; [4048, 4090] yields 1.8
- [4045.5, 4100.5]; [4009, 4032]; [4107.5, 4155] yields -2.9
